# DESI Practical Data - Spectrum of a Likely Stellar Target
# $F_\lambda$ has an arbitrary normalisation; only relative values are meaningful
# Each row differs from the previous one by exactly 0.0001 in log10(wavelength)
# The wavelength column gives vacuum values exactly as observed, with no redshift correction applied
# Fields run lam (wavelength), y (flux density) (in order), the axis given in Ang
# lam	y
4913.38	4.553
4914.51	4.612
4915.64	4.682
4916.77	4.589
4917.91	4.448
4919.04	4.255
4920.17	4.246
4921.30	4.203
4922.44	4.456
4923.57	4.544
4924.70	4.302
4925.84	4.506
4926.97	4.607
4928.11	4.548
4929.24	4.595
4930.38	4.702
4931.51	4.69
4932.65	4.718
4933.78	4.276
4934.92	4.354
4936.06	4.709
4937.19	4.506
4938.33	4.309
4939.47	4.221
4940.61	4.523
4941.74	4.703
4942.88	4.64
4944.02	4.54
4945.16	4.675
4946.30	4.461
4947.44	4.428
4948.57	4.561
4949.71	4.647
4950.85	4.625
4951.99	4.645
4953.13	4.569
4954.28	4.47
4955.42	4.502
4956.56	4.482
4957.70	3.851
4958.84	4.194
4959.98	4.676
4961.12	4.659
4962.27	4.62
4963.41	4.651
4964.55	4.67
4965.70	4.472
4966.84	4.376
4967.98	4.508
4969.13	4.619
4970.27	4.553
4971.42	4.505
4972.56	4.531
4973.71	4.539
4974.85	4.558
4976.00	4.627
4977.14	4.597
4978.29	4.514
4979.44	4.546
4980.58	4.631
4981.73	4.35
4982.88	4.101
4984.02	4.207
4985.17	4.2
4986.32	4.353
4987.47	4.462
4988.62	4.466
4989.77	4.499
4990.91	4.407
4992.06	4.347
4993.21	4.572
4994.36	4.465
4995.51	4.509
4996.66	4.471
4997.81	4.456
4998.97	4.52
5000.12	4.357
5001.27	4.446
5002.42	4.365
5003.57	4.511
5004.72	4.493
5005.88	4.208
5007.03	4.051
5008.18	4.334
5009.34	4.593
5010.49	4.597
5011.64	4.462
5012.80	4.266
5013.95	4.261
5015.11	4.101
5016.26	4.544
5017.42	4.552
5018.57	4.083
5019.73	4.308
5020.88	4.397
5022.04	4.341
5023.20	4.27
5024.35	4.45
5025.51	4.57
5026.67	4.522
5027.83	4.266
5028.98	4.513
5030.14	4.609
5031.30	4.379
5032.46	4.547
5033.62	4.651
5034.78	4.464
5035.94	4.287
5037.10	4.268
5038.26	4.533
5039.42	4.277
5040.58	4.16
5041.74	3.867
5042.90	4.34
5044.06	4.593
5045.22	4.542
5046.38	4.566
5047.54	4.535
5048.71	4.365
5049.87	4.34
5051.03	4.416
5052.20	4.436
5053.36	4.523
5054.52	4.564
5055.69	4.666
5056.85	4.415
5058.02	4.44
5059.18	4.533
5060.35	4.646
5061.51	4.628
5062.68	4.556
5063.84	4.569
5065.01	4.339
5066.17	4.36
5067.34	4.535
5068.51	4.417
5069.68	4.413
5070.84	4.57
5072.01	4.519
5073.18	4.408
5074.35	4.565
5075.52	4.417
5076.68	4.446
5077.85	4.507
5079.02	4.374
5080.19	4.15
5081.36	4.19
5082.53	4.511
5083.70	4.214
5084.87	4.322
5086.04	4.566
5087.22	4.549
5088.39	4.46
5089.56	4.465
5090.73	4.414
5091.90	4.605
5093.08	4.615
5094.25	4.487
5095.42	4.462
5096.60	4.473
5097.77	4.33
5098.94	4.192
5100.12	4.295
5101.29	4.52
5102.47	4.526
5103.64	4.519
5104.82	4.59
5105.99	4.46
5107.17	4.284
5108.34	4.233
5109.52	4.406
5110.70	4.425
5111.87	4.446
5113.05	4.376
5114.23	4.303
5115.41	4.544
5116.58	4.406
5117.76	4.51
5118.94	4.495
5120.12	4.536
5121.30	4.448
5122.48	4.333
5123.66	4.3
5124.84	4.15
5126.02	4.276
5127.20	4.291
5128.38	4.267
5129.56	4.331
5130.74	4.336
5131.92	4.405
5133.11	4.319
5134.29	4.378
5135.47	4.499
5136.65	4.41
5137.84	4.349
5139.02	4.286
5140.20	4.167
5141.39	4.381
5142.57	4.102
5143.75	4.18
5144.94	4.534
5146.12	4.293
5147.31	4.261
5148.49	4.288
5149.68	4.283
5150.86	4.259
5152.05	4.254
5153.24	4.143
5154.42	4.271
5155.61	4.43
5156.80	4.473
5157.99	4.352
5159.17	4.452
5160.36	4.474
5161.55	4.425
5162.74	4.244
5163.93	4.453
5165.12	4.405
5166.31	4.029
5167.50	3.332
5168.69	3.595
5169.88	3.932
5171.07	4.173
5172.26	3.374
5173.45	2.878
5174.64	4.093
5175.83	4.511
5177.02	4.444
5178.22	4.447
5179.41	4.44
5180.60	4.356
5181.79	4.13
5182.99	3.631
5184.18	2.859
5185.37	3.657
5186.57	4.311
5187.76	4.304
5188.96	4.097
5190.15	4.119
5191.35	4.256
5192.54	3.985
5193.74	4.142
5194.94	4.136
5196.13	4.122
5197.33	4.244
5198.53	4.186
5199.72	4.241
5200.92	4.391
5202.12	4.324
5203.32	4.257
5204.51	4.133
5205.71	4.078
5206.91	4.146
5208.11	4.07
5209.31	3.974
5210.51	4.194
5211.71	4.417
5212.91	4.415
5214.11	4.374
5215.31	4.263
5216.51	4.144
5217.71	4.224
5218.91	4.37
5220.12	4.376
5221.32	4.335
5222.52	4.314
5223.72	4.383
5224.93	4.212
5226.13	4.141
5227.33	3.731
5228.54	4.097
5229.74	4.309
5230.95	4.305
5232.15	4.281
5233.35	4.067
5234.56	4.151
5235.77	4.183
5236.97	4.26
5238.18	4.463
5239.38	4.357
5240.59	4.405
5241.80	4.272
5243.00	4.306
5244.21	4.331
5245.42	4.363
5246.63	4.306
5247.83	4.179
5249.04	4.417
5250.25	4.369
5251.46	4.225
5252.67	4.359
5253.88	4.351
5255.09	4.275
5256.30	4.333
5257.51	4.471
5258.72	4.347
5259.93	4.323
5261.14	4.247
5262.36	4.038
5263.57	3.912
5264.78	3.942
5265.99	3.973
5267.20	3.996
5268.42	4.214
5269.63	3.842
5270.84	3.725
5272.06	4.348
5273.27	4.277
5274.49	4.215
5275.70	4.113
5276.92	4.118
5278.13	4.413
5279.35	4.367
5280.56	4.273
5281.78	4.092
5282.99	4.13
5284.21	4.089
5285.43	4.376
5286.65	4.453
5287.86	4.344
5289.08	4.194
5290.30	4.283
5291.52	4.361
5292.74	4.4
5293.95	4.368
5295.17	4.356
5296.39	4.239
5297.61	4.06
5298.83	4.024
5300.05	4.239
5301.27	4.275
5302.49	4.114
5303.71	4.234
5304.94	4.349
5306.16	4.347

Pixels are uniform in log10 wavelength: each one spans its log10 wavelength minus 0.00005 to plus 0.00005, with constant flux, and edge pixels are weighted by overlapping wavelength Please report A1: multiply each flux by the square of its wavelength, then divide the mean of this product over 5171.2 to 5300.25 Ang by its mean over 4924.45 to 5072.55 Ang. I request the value 1.0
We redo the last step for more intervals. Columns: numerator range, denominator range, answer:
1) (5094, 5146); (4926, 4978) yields 1.03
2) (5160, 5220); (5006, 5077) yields 0.99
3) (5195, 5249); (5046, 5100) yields 1.01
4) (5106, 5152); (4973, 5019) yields 1.04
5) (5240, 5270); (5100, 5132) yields 1.02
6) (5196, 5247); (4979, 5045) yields 1.05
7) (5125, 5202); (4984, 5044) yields 1.01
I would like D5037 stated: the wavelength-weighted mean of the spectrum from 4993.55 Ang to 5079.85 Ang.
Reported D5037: 4.43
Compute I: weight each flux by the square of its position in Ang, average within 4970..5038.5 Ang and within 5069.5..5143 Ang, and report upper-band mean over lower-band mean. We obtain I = 1.04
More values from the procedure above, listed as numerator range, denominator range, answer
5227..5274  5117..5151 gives 1.02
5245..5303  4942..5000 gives 1.06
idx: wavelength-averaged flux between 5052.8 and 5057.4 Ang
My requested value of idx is 4.54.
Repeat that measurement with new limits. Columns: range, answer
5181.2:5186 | 3.57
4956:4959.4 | 4.18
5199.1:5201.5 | 4.32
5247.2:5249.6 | 4.31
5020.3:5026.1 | 4.41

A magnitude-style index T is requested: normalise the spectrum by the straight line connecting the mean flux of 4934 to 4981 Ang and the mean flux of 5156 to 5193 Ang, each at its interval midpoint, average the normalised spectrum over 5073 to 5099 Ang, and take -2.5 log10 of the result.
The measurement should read -0.043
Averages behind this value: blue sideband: 4.52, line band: 4.43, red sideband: 4.07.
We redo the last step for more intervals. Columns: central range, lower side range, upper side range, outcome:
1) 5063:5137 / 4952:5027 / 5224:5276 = -0.02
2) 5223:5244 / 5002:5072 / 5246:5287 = 0.00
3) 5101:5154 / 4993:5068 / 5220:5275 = -0.01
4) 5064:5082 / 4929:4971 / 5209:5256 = 0.00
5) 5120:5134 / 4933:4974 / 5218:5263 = 0.01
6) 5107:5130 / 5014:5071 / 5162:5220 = -0.03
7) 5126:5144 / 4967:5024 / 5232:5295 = 0.00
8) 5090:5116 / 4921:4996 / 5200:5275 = -0.02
